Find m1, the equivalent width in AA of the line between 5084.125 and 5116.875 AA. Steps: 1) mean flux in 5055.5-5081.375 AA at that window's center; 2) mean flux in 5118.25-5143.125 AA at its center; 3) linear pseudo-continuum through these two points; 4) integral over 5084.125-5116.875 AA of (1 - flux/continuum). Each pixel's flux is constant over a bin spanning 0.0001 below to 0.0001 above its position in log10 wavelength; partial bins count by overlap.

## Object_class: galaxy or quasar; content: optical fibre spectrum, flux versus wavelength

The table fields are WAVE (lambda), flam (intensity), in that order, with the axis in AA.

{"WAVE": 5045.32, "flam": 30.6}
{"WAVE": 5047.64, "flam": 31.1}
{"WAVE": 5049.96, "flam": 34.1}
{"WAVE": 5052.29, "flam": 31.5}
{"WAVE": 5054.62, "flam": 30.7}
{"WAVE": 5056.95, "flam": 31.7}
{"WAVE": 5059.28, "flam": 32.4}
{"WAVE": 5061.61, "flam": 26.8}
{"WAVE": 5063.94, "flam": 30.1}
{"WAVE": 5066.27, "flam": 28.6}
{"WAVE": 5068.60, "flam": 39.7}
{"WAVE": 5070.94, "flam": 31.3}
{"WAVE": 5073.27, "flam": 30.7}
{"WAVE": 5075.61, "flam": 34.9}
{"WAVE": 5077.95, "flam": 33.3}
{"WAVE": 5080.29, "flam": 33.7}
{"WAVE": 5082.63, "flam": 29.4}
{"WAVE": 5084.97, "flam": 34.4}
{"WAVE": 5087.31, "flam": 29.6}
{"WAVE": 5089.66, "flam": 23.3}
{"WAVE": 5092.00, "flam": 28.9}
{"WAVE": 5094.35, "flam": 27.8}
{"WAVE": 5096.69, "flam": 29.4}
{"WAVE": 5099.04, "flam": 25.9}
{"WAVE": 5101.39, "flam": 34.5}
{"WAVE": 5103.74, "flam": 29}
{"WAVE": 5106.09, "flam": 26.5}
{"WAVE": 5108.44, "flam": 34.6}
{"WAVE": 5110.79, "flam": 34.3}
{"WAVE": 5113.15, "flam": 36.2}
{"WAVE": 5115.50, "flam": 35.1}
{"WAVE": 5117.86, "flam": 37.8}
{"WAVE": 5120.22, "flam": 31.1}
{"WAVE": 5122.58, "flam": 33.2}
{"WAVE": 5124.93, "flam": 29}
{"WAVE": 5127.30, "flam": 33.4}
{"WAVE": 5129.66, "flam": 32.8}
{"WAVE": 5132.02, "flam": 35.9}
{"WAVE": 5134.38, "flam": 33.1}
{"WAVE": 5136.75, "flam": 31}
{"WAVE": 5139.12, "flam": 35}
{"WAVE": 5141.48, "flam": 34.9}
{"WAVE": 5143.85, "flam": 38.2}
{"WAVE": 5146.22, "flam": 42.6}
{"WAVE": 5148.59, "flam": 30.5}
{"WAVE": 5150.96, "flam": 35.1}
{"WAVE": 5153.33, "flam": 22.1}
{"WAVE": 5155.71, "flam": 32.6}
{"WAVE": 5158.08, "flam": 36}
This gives 2.0 AA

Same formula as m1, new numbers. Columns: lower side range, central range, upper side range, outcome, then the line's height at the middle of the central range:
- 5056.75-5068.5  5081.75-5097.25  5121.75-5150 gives 1.46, 32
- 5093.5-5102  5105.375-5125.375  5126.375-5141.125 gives -1.32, 31.3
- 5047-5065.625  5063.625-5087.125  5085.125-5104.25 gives -2.09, 29.9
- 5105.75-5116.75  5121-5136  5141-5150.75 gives 1.03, 35.2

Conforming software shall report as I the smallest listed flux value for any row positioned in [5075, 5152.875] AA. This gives 23.3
